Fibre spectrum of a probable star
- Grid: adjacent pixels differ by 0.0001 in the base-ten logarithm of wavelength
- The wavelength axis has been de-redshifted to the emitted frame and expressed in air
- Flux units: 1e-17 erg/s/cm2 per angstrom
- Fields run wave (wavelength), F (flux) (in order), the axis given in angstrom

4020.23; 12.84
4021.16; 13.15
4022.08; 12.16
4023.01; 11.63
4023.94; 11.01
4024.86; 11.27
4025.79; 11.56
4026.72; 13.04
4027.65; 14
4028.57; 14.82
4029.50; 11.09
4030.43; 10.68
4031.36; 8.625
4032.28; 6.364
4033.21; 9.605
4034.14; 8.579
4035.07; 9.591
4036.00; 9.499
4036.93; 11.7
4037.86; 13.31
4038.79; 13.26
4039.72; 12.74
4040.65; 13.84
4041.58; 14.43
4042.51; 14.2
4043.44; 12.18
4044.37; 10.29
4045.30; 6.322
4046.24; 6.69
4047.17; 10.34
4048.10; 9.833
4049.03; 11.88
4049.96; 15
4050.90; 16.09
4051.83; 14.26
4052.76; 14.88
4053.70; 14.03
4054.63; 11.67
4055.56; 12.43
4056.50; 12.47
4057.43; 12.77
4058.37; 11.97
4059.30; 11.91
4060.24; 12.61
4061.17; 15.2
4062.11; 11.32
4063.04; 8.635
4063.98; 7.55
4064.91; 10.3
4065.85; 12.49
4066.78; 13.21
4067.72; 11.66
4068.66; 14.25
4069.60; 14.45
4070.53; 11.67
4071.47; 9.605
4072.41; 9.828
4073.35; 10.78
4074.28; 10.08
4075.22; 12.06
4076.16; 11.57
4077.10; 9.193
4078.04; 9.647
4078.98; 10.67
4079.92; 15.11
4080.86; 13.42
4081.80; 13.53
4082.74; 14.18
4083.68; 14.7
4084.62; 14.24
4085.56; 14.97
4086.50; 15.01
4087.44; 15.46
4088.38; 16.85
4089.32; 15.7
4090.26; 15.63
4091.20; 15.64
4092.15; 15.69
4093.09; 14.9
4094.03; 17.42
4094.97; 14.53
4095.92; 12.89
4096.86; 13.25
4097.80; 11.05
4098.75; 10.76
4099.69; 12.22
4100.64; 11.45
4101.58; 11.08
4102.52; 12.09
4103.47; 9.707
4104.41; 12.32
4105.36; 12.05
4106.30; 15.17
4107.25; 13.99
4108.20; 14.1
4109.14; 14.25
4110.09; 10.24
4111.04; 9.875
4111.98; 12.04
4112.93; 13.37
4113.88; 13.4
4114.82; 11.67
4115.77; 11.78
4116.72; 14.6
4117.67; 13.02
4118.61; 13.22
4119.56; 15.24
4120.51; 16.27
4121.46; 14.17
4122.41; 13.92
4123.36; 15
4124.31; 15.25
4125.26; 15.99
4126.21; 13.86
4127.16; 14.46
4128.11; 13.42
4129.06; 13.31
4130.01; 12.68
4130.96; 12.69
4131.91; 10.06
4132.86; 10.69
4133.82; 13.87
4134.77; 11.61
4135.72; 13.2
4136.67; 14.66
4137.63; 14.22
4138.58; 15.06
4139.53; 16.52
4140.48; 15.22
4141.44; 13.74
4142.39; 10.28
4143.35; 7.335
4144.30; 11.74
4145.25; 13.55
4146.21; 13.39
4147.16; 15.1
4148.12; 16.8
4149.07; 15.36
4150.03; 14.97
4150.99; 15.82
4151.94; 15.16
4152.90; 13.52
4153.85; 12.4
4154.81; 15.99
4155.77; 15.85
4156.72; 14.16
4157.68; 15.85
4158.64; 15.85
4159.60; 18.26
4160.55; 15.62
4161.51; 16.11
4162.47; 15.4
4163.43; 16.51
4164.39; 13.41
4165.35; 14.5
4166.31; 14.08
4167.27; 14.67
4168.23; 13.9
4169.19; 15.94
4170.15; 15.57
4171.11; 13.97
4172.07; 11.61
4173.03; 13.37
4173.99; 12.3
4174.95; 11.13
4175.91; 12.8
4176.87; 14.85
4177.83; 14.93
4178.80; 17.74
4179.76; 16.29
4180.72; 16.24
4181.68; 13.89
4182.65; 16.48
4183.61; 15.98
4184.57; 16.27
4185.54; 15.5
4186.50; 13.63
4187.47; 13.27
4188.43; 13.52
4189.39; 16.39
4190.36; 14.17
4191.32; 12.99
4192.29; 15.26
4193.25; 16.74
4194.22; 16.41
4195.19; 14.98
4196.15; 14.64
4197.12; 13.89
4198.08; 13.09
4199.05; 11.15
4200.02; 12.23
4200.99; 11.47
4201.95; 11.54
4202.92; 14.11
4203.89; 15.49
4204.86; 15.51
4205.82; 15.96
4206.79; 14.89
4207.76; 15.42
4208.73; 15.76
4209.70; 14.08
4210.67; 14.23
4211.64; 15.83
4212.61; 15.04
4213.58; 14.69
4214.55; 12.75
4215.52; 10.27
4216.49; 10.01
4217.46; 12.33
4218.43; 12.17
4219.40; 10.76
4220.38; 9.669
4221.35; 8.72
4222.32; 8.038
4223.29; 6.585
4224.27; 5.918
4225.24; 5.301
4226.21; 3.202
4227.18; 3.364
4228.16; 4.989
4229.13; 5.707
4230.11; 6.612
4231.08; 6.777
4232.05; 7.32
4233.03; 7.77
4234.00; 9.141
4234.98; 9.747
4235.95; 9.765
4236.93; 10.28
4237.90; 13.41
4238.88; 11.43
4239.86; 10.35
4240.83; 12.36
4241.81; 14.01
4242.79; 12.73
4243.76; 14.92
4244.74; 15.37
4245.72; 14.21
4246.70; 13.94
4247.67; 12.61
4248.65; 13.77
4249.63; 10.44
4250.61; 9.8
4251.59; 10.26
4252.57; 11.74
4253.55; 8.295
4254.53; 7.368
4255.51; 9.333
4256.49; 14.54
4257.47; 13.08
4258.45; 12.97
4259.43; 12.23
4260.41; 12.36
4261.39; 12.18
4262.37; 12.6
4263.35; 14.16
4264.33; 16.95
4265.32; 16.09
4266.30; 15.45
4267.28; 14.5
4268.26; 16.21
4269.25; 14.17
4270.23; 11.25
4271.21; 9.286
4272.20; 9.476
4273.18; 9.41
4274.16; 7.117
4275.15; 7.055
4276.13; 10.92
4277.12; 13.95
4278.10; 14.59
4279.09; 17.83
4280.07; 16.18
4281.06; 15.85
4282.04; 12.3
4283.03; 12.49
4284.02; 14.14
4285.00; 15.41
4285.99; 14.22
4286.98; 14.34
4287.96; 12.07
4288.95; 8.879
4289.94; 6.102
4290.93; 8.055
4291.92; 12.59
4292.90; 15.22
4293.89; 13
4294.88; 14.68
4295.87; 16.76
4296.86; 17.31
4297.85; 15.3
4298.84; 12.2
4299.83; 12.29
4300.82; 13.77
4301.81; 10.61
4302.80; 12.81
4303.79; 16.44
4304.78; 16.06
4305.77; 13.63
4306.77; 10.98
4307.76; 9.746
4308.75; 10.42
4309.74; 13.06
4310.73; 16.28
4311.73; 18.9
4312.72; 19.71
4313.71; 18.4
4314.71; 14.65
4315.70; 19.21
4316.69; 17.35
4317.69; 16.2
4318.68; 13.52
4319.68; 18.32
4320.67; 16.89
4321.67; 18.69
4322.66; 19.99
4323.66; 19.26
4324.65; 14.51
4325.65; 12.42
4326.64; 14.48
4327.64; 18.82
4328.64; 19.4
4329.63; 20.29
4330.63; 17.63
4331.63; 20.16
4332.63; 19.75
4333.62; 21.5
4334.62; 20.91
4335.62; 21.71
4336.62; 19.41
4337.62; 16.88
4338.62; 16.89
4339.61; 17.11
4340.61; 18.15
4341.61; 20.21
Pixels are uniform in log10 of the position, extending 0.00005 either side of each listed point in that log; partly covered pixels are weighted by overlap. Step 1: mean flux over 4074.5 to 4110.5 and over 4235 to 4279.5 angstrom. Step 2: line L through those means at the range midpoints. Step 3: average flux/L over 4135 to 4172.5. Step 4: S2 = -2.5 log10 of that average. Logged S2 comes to -0.12 mag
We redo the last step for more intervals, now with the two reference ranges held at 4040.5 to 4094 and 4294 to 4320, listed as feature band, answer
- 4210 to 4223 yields 0.185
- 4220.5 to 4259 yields 0.397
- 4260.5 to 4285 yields 0.113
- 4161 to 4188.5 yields -0.075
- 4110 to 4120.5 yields 0.022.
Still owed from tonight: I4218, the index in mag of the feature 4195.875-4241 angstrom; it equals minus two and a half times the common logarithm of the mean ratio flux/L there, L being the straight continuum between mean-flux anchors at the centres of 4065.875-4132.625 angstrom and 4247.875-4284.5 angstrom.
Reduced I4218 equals 0.16 mag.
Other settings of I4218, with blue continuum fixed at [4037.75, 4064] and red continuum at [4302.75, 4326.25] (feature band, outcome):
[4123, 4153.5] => -0.025 mag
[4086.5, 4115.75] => -0.035 mag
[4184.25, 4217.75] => 0.010 mag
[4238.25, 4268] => 0.177 mag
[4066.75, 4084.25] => 0.042 mag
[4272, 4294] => 0.245 mag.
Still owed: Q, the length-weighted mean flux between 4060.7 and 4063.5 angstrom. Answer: 11.8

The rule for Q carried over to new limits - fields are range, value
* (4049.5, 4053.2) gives 15.1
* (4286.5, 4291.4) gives 9.89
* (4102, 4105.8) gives 11.5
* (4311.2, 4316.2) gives 18.2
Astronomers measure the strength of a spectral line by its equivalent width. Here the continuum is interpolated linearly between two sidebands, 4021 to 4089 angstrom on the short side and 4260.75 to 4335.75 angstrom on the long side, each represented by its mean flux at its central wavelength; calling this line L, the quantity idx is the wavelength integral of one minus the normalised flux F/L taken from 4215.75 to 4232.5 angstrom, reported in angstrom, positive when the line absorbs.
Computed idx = 7.7 angstrom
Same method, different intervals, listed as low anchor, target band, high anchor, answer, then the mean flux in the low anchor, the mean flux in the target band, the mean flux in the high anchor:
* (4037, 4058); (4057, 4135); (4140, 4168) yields 2.47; 12.4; 12.9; 14.5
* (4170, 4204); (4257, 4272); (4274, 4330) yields 0.98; 14.2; 13.5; 14.5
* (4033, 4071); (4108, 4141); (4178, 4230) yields -3.25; 11.9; 13.5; 12.7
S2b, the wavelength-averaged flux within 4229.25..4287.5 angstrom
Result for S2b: 12.1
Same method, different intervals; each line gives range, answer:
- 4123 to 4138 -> 13.4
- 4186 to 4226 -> 12.8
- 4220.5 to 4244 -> 8.64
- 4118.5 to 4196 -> 14.4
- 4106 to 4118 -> 12.8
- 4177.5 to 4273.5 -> 12.3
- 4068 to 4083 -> 11.8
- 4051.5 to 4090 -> 12.6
